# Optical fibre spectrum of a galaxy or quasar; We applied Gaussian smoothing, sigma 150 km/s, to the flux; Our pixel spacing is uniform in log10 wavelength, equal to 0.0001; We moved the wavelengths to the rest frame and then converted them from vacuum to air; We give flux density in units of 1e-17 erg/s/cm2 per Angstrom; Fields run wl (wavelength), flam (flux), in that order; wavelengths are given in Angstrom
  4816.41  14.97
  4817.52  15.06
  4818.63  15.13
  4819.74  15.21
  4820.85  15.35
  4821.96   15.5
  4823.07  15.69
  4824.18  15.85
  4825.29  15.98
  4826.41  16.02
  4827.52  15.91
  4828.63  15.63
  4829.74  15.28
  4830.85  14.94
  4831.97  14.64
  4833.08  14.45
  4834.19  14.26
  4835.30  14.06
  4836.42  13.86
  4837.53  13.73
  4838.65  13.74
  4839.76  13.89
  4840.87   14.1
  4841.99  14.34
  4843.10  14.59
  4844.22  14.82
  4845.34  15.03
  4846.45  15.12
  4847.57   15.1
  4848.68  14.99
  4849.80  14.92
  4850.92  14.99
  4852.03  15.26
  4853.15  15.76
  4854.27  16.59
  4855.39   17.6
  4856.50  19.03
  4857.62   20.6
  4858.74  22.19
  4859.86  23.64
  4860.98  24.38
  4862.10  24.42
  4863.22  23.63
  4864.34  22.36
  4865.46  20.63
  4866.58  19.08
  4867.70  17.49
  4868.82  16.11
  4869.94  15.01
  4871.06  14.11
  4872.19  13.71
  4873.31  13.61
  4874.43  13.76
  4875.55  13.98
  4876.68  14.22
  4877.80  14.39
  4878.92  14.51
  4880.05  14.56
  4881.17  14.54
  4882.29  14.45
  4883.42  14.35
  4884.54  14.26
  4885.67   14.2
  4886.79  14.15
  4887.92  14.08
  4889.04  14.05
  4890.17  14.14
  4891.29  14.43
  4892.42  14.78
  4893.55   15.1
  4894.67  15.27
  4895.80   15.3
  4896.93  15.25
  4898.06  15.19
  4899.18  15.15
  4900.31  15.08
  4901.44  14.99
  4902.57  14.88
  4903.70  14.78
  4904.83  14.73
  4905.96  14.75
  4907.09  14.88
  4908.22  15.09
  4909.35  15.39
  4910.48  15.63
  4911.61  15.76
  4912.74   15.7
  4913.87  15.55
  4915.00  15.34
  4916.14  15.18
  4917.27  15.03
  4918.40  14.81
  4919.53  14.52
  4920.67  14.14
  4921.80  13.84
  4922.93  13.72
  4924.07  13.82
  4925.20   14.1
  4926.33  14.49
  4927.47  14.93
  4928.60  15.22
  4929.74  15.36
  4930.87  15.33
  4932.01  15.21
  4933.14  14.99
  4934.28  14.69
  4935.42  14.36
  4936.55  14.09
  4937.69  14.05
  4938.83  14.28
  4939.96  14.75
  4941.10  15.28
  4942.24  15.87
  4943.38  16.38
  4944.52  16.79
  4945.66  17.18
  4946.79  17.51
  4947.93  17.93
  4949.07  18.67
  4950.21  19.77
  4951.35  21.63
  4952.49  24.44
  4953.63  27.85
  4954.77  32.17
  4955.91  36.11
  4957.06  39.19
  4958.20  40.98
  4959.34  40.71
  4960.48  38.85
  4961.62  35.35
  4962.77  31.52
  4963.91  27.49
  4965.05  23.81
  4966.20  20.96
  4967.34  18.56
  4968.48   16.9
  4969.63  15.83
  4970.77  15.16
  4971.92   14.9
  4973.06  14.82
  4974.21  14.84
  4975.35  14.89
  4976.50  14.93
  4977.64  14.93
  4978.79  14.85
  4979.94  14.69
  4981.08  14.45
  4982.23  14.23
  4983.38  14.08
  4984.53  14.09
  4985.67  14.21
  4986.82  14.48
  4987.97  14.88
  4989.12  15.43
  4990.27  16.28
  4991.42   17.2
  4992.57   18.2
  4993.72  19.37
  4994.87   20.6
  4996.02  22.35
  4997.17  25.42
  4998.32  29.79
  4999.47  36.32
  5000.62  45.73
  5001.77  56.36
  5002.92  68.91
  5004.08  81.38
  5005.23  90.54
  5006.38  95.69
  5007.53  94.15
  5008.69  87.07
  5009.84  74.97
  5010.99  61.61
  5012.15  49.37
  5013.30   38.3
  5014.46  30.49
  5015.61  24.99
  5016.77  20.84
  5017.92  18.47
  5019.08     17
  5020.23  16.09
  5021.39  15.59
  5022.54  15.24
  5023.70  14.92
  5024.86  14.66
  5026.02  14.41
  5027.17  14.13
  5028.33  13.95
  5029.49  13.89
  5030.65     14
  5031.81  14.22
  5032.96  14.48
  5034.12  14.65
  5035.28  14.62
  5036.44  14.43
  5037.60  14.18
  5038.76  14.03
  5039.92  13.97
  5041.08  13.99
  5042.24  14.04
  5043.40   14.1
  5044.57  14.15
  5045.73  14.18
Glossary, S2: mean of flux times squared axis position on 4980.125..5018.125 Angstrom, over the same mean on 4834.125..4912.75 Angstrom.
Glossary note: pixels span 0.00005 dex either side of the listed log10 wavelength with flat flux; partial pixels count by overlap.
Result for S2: 2.54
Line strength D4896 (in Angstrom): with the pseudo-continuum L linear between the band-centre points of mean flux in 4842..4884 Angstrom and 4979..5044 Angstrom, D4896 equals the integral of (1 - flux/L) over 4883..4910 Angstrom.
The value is 6.5 Angstrom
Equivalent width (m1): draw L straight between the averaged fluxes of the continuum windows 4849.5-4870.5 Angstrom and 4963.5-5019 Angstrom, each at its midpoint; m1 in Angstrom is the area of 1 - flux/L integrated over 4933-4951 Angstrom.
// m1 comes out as 7.23 Angstrom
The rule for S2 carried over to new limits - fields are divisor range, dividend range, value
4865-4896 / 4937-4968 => 1.68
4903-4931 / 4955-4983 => 1.57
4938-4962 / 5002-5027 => 1.85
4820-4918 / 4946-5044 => 1.79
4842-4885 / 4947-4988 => 1.36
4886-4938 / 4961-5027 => 2.07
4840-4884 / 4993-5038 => 2.19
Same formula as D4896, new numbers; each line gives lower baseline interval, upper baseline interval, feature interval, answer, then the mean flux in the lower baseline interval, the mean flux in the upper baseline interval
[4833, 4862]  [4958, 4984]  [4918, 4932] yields 3.40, 16.4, 20.9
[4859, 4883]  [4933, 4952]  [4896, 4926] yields 3.42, 17.3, 16.4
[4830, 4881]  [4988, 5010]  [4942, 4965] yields 6.51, 16.3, 46.9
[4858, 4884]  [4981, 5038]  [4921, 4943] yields 8.04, 17.4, 30.4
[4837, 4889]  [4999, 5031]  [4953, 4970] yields 1.13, 16.3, 40.8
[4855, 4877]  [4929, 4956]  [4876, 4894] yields 3.97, 18.5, 18.2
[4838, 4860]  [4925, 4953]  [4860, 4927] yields 2.82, 16.2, 16.3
